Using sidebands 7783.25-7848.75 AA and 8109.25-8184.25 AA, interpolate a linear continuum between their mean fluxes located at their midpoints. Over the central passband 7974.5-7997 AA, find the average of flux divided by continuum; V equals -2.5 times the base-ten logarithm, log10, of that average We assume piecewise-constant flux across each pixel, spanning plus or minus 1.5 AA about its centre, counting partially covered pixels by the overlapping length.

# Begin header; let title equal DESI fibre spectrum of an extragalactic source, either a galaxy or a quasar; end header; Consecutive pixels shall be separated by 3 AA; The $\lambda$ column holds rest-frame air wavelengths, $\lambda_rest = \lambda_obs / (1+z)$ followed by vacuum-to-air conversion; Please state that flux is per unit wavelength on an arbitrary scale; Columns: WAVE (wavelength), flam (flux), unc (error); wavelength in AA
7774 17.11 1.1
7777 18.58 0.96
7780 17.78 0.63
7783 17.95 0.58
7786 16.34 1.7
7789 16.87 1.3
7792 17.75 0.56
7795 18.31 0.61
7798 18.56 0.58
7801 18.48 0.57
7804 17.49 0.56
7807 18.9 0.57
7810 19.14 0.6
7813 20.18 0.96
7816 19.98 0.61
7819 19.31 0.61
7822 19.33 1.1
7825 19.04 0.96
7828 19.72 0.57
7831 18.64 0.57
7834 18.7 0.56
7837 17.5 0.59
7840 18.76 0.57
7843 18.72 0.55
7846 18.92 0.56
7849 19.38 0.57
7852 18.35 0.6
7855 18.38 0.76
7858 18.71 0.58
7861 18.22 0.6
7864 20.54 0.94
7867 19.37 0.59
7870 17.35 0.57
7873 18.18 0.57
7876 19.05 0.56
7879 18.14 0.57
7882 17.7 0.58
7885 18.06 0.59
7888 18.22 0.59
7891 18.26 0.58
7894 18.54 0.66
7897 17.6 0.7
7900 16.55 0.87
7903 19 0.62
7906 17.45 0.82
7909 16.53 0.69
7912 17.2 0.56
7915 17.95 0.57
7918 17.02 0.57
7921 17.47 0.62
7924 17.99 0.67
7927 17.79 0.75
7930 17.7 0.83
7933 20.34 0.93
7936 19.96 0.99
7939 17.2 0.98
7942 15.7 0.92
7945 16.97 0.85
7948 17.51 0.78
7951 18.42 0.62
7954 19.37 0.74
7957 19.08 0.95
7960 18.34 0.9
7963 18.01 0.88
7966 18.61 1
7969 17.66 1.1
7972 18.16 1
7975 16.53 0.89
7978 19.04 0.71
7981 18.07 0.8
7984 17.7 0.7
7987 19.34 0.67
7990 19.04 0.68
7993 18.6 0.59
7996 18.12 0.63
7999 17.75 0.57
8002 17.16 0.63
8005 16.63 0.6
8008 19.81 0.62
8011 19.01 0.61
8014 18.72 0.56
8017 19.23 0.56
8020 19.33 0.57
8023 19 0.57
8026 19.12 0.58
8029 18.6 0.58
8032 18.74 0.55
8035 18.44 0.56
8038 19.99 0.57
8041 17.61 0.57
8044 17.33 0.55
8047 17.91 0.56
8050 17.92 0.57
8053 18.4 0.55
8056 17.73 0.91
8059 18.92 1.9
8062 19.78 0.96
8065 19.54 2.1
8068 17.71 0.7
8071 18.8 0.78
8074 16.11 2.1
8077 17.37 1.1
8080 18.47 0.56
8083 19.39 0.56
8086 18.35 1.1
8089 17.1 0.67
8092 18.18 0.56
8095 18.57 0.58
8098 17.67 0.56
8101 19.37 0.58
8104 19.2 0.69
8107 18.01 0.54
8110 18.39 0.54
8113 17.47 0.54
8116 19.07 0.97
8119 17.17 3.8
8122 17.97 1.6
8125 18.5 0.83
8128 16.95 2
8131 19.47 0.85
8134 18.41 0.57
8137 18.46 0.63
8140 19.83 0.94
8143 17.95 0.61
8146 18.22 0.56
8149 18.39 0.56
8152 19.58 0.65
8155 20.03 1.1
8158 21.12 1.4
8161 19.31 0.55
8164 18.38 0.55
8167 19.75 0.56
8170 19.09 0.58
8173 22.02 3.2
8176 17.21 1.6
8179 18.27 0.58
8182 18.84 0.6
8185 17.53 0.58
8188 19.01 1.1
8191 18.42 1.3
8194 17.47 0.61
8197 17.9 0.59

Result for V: 0.02 mag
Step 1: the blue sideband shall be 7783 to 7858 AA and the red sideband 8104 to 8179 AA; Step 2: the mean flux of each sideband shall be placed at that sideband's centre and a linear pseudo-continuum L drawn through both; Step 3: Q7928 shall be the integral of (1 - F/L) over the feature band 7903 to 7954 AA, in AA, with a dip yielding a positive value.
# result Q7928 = 2.4 AA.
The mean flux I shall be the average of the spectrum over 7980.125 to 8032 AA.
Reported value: 18.6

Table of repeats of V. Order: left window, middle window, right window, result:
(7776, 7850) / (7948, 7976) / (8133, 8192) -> 0.03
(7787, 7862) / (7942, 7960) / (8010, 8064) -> 0.04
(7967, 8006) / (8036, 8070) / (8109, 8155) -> -0.01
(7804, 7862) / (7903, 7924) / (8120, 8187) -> 0.09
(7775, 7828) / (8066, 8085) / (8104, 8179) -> 0.04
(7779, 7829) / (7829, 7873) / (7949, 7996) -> -0.01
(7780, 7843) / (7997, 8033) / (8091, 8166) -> 0.00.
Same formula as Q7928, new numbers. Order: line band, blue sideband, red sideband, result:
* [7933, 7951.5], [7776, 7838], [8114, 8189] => 0.8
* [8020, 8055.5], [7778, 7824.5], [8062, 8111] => -0.3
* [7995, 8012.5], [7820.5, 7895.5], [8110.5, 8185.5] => 0.6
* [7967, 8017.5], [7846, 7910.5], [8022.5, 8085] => 0.3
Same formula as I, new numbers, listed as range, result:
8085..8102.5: 18.2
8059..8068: 19.2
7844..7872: 18.8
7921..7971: 18.1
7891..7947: 17.7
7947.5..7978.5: 18.2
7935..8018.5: 18.2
